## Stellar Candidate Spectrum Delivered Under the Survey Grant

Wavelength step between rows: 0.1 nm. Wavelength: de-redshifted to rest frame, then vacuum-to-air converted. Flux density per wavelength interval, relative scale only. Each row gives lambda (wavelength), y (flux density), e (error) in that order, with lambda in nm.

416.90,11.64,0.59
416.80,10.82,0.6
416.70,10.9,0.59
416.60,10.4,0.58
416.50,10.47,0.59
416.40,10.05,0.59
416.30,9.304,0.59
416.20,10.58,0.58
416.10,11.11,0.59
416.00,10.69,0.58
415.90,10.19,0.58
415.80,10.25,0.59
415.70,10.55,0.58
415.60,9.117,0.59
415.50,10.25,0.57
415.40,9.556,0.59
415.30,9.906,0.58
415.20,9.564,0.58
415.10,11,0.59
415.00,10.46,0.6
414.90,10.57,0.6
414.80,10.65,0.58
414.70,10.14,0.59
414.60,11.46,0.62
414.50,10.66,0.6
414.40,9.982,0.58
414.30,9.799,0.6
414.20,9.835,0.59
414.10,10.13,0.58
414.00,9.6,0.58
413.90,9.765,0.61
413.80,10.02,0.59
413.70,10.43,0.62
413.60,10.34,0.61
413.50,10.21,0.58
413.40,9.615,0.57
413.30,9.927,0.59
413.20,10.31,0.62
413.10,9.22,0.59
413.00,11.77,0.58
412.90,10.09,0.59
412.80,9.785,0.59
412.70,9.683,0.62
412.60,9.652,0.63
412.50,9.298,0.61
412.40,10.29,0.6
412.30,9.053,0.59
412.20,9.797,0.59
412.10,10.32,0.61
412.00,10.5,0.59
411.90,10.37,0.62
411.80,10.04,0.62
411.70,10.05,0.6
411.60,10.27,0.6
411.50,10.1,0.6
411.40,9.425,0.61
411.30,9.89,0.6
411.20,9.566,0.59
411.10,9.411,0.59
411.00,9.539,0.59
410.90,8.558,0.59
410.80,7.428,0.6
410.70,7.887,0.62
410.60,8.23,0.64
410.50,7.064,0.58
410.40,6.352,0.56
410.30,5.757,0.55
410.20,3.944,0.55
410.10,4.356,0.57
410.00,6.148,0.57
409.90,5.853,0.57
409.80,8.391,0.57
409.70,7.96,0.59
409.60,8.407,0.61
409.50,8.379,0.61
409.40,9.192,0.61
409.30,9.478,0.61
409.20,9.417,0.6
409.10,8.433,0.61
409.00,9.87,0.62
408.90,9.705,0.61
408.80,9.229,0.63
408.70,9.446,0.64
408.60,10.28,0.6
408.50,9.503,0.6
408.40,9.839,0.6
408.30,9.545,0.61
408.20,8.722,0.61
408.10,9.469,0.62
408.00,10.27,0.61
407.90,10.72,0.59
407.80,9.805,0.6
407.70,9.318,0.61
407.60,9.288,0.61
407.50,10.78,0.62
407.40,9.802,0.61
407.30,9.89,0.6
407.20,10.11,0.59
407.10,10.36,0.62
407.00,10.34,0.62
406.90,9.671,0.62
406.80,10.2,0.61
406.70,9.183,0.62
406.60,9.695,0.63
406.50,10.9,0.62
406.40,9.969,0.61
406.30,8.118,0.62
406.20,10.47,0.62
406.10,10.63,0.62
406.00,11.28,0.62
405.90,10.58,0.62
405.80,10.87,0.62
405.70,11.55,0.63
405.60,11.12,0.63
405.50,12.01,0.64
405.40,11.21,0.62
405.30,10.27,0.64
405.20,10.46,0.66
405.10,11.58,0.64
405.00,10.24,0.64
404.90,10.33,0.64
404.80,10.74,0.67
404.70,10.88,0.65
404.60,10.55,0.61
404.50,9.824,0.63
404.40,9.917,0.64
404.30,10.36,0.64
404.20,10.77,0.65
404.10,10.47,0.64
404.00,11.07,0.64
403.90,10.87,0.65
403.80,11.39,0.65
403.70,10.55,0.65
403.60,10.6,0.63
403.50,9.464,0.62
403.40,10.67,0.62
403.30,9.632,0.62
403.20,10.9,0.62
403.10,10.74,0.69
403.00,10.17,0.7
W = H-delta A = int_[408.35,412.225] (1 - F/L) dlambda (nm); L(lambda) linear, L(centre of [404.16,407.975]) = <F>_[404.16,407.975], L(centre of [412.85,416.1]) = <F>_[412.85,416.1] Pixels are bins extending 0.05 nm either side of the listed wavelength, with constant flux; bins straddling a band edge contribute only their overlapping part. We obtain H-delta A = 0.61 nm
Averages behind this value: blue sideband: 10.4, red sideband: 10.2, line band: 8.67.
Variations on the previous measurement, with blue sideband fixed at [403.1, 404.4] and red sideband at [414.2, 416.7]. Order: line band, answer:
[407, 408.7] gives 0.10 nm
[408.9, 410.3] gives 0.37 nm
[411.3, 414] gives 0.09 nm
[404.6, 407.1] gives 0.00 nm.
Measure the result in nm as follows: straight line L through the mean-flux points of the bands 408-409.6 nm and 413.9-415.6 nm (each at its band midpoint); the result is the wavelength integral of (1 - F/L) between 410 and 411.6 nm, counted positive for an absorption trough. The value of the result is 0.30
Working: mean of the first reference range 9.37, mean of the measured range 7.86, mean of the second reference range 10.2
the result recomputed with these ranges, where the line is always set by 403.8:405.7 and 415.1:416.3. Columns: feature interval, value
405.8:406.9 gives 0.06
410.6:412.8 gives 0.17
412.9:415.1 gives 0.00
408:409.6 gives 0.18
